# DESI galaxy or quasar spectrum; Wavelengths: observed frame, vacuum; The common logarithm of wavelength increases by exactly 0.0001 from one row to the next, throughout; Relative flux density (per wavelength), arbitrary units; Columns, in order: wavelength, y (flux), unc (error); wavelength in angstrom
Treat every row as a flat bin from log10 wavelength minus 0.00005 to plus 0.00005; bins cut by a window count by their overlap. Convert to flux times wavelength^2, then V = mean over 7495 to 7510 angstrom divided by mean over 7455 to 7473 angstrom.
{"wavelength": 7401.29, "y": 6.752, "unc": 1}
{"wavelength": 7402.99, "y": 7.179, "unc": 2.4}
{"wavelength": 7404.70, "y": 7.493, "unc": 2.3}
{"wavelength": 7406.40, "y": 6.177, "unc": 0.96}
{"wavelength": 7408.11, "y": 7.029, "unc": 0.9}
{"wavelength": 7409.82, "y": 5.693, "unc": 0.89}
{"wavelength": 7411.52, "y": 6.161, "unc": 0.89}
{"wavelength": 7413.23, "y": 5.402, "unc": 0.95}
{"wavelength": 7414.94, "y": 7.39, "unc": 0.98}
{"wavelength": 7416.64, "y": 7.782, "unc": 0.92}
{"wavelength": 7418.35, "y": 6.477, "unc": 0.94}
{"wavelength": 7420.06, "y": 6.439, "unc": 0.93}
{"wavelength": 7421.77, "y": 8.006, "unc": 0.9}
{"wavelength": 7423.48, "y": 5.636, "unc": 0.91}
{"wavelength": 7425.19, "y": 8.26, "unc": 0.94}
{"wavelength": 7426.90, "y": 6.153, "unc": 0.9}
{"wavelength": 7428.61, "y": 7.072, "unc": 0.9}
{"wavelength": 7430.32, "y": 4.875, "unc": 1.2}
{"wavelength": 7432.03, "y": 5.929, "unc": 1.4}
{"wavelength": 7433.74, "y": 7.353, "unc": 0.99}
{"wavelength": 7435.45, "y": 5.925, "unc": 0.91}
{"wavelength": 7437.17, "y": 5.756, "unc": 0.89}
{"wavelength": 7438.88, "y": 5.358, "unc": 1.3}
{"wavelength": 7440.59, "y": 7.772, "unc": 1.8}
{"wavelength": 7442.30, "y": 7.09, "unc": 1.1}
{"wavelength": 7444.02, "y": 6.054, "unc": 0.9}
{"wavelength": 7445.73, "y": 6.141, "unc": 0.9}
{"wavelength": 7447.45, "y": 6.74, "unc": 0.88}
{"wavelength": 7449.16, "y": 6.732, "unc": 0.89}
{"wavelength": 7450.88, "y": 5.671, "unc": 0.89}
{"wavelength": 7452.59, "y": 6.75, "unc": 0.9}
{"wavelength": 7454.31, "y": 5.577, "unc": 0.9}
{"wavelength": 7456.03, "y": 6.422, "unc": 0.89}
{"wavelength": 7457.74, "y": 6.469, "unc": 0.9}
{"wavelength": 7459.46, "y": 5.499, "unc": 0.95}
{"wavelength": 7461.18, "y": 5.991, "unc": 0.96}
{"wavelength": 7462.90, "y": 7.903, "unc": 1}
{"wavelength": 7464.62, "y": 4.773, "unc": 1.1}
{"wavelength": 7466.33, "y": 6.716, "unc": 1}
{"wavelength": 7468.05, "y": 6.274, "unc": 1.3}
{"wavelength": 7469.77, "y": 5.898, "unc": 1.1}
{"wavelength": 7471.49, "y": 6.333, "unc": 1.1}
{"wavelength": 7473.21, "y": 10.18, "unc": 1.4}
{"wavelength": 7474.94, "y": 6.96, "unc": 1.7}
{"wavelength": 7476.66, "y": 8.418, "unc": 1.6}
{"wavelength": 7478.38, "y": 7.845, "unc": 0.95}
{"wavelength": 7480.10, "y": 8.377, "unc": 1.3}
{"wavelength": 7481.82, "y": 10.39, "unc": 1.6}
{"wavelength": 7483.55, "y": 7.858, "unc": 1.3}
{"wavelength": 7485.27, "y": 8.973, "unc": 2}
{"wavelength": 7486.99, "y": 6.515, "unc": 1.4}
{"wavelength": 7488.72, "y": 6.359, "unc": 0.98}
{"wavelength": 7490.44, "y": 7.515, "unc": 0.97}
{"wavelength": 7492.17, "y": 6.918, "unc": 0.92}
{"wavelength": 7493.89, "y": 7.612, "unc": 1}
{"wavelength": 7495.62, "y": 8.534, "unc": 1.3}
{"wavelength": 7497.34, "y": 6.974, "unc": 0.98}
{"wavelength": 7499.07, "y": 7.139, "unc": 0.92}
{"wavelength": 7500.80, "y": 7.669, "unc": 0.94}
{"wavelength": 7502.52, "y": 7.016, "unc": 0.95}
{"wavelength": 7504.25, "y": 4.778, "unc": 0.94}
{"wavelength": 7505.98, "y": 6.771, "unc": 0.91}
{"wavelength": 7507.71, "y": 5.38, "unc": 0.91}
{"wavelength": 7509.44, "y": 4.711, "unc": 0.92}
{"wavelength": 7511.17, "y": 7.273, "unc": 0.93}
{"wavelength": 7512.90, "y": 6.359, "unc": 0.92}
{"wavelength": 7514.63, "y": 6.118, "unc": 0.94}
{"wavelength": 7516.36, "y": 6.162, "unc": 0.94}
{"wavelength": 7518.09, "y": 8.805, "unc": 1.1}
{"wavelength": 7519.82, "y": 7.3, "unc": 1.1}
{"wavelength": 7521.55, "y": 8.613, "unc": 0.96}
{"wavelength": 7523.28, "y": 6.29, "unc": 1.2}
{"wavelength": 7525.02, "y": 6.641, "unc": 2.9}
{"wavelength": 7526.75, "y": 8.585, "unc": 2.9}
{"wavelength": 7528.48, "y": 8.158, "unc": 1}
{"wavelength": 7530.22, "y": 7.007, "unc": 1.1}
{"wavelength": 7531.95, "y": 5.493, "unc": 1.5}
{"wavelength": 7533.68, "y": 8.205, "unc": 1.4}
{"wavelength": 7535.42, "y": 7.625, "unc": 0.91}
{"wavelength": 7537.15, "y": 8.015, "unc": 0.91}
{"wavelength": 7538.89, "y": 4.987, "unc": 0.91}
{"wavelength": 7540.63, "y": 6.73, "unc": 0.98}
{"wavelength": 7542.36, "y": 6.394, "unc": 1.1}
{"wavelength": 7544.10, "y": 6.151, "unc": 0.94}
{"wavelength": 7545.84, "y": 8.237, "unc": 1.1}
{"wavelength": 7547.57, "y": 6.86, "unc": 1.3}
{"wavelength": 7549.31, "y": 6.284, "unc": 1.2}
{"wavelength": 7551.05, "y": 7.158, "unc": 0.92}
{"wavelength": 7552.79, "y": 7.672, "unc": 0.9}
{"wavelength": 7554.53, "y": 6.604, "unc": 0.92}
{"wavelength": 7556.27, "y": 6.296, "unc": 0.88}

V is 1.04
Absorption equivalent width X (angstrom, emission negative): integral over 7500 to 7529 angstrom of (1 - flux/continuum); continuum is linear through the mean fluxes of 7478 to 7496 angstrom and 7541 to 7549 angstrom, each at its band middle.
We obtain 2.1 angstrom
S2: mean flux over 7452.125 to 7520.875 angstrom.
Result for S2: 6.99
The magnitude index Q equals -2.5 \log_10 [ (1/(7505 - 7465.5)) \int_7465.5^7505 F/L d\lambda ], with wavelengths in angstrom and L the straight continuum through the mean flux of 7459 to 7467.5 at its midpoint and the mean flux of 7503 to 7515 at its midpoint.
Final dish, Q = -0.22 mag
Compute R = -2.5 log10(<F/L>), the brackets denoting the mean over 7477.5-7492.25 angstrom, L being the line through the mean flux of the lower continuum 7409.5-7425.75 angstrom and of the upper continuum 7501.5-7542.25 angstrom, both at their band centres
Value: -0.17 mag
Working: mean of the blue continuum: 6.73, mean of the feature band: 7.91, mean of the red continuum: 6.82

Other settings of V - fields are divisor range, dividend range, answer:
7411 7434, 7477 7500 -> 1.20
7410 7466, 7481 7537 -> 1.14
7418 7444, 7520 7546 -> 1.12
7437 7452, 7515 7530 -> 1.19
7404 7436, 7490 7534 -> 1.09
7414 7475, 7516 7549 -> 1.12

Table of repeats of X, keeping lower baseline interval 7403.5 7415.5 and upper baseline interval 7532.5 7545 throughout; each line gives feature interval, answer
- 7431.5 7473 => 1.5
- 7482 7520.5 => -1.6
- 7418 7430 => -0.5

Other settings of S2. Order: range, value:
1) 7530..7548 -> 6.88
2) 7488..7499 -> 7.32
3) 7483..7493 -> 7.34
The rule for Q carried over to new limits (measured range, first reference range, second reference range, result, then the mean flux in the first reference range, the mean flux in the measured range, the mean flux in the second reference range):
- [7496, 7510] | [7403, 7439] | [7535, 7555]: 0.06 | 6.53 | 6.42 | 6.88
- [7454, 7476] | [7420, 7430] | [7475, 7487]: 0.21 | 6.86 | 6.58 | 8.38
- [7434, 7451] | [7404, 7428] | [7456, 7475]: 0.05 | 6.72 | 6.39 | 6.61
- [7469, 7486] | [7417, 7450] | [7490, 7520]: -0.21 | 6.53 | 8.13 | 6.81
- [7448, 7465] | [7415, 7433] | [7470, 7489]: 0.20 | 6.7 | 6.23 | 8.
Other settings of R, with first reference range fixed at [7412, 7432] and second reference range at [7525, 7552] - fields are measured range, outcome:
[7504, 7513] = 0.18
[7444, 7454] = 0.07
